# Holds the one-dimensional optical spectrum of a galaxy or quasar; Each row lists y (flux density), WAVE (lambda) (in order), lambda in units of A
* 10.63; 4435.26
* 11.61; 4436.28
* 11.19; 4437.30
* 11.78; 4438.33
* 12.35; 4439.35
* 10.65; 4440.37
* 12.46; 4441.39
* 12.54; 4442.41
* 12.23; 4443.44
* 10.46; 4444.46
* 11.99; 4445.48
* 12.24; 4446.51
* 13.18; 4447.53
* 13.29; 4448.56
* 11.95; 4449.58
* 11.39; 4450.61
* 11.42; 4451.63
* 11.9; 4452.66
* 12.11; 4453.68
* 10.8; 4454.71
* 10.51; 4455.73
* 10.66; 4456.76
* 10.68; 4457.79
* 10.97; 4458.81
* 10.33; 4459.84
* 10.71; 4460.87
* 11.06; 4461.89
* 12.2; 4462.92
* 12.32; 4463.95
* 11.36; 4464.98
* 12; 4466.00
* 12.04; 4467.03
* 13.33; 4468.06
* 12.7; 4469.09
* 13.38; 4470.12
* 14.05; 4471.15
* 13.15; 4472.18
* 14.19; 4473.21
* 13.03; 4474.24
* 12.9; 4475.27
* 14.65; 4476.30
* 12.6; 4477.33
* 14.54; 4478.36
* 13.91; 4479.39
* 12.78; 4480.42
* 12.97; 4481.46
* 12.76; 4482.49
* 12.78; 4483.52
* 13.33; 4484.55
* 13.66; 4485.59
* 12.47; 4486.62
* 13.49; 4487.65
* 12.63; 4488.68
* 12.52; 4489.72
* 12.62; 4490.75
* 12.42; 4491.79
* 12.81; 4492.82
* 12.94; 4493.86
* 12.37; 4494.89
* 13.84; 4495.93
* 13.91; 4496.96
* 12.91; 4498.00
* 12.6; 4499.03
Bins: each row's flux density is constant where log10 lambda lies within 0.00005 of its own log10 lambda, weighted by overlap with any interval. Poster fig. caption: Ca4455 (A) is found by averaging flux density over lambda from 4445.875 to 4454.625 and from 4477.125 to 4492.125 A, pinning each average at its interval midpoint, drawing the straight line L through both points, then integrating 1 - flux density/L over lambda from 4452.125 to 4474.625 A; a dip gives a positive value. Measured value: 0.9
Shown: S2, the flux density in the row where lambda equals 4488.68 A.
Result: 12.63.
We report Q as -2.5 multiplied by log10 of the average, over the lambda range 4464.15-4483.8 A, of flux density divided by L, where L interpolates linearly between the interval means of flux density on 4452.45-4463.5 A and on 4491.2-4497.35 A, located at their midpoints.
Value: -0.10 mag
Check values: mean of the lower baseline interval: 11.1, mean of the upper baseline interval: 13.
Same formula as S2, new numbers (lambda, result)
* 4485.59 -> 13.66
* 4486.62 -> 12.47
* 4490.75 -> 12.62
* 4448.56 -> 13.29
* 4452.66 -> 11.9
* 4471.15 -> 14.05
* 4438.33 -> 11.78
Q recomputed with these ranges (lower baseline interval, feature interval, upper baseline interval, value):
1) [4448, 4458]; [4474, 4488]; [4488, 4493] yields -0.081 mag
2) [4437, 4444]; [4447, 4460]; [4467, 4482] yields 0.085 mag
